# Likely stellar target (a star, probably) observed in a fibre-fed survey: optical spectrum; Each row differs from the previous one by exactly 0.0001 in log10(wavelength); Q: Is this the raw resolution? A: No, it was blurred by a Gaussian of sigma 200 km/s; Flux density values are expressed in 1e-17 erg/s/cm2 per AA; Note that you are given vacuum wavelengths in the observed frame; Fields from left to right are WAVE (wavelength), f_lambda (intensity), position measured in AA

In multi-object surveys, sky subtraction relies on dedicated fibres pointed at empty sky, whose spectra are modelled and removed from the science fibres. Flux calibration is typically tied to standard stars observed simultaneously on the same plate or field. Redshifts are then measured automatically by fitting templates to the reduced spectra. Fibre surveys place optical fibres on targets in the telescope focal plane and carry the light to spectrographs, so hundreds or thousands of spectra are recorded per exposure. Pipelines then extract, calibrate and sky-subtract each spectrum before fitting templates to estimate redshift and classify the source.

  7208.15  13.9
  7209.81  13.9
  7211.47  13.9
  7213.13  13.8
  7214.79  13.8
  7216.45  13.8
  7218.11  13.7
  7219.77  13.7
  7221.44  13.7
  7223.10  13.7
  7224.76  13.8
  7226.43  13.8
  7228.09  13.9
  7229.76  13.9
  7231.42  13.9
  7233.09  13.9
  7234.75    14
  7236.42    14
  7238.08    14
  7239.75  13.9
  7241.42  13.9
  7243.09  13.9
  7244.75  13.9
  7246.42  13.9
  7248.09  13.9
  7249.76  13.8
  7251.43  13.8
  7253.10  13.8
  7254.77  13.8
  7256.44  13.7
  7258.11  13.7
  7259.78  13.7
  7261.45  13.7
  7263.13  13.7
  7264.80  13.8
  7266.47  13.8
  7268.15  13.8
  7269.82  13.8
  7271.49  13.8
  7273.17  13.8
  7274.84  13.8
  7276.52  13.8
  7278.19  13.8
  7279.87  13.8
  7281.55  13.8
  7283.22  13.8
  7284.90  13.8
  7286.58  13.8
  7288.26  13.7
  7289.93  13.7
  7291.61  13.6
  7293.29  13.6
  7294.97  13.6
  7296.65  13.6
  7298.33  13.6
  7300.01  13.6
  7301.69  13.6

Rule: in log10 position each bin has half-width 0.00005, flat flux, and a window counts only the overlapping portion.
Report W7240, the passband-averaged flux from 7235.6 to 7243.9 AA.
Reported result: 13.9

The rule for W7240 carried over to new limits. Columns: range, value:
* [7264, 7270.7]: 13.8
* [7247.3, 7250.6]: 13.8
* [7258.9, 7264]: 13.7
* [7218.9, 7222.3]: 13.7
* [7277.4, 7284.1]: 13.8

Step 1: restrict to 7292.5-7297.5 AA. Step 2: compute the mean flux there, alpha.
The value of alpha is 13.6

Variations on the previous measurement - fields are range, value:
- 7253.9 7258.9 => 13.7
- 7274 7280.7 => 13.8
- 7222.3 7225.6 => 13.7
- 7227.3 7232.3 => 13.9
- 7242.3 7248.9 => 13.9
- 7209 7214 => 13.9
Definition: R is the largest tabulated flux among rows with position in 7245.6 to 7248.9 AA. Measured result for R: 13.9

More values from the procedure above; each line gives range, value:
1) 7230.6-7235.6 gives 14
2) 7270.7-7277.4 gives 13.8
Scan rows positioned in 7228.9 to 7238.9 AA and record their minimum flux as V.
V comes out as 13.9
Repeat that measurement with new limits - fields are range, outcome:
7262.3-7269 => 13.7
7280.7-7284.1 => 13.8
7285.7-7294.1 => 13.6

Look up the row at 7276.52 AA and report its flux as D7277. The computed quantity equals 13.8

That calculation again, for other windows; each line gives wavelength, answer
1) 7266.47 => 13.8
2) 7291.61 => 13.6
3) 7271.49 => 13.8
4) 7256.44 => 13.7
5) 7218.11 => 13.7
